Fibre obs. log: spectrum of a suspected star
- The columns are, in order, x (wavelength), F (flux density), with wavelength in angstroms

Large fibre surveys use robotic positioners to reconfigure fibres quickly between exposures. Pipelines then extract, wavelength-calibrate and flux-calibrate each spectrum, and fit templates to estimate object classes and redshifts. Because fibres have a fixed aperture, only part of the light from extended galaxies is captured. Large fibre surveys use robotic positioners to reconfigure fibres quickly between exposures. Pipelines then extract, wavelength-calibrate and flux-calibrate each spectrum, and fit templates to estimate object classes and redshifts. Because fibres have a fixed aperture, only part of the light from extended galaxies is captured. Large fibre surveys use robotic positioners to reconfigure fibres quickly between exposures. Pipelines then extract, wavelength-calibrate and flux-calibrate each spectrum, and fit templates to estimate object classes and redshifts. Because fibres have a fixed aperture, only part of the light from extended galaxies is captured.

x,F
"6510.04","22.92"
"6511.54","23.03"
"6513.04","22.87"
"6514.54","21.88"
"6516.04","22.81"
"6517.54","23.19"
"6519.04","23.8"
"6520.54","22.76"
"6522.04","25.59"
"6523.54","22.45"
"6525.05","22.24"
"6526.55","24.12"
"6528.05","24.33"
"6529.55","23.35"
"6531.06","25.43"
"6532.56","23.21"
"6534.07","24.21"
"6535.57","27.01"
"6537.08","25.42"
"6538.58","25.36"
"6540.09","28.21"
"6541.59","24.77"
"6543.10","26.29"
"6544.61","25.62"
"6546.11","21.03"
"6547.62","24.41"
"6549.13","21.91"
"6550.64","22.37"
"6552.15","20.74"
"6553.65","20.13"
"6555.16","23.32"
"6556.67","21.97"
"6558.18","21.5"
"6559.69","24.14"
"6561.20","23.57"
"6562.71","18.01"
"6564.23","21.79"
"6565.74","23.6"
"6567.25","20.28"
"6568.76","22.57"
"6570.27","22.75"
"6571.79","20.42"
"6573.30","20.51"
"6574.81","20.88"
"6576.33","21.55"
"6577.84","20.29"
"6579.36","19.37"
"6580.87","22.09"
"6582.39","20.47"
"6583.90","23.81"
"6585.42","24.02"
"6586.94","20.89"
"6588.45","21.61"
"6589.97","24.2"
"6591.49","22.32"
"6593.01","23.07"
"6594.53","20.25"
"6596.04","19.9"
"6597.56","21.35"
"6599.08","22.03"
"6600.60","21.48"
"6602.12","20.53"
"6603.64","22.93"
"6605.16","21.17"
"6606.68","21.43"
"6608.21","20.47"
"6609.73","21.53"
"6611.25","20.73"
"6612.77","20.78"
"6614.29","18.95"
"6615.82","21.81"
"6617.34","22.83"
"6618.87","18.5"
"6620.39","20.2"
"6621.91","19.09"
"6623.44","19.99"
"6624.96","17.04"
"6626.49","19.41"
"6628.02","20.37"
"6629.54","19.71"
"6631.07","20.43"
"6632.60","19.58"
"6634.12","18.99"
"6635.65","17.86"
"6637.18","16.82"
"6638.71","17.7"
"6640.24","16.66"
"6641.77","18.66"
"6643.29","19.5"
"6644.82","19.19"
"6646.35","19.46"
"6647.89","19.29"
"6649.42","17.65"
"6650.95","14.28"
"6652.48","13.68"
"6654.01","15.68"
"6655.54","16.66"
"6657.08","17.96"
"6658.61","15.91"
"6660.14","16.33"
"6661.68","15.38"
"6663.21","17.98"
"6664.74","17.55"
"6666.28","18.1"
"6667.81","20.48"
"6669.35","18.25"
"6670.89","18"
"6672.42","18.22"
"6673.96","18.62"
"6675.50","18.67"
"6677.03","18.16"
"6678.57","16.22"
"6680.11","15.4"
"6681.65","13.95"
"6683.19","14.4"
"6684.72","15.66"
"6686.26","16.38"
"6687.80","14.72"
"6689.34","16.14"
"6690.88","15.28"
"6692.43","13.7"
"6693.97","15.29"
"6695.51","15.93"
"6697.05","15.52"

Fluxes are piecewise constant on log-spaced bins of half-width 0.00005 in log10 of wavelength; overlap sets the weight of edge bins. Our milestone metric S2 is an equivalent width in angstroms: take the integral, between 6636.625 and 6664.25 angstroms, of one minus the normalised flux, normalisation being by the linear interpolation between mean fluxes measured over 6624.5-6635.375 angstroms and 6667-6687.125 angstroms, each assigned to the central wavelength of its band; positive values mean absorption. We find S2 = 1.83 angstroms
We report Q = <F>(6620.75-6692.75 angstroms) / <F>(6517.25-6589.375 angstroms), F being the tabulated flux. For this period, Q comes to 0.76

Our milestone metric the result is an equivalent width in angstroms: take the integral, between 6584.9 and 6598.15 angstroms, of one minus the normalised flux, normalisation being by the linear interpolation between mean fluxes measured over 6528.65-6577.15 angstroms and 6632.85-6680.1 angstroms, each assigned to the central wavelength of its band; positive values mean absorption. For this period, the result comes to -0.6 angstroms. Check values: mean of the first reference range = 23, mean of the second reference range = 17.6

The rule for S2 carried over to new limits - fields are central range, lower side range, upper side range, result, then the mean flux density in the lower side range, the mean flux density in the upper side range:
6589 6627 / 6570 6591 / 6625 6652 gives -1.4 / 21.6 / 18.5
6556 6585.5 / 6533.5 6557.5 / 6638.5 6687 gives 1.1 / 23.9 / 17.2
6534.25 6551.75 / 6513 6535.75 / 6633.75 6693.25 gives -1.5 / 23.7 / 17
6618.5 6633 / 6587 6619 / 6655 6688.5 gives 0.3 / 21.4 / 17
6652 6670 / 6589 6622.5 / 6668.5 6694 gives 0.6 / 21.2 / 16.3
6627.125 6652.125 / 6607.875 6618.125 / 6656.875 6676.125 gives 1.3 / 21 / 17.8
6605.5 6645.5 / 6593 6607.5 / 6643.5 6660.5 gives -0.7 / 21.3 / 17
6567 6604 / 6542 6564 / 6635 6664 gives -1.6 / 22.5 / 17.2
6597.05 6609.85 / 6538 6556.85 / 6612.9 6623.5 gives -0.3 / 23.6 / 20.2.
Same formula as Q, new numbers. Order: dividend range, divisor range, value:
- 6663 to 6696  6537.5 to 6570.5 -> 0.73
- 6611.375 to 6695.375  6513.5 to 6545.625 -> 0.73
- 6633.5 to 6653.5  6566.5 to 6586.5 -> 0.82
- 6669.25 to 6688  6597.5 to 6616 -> 0.79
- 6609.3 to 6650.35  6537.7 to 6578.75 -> 0.86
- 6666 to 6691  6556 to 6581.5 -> 0.79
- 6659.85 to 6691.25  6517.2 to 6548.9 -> 0.69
